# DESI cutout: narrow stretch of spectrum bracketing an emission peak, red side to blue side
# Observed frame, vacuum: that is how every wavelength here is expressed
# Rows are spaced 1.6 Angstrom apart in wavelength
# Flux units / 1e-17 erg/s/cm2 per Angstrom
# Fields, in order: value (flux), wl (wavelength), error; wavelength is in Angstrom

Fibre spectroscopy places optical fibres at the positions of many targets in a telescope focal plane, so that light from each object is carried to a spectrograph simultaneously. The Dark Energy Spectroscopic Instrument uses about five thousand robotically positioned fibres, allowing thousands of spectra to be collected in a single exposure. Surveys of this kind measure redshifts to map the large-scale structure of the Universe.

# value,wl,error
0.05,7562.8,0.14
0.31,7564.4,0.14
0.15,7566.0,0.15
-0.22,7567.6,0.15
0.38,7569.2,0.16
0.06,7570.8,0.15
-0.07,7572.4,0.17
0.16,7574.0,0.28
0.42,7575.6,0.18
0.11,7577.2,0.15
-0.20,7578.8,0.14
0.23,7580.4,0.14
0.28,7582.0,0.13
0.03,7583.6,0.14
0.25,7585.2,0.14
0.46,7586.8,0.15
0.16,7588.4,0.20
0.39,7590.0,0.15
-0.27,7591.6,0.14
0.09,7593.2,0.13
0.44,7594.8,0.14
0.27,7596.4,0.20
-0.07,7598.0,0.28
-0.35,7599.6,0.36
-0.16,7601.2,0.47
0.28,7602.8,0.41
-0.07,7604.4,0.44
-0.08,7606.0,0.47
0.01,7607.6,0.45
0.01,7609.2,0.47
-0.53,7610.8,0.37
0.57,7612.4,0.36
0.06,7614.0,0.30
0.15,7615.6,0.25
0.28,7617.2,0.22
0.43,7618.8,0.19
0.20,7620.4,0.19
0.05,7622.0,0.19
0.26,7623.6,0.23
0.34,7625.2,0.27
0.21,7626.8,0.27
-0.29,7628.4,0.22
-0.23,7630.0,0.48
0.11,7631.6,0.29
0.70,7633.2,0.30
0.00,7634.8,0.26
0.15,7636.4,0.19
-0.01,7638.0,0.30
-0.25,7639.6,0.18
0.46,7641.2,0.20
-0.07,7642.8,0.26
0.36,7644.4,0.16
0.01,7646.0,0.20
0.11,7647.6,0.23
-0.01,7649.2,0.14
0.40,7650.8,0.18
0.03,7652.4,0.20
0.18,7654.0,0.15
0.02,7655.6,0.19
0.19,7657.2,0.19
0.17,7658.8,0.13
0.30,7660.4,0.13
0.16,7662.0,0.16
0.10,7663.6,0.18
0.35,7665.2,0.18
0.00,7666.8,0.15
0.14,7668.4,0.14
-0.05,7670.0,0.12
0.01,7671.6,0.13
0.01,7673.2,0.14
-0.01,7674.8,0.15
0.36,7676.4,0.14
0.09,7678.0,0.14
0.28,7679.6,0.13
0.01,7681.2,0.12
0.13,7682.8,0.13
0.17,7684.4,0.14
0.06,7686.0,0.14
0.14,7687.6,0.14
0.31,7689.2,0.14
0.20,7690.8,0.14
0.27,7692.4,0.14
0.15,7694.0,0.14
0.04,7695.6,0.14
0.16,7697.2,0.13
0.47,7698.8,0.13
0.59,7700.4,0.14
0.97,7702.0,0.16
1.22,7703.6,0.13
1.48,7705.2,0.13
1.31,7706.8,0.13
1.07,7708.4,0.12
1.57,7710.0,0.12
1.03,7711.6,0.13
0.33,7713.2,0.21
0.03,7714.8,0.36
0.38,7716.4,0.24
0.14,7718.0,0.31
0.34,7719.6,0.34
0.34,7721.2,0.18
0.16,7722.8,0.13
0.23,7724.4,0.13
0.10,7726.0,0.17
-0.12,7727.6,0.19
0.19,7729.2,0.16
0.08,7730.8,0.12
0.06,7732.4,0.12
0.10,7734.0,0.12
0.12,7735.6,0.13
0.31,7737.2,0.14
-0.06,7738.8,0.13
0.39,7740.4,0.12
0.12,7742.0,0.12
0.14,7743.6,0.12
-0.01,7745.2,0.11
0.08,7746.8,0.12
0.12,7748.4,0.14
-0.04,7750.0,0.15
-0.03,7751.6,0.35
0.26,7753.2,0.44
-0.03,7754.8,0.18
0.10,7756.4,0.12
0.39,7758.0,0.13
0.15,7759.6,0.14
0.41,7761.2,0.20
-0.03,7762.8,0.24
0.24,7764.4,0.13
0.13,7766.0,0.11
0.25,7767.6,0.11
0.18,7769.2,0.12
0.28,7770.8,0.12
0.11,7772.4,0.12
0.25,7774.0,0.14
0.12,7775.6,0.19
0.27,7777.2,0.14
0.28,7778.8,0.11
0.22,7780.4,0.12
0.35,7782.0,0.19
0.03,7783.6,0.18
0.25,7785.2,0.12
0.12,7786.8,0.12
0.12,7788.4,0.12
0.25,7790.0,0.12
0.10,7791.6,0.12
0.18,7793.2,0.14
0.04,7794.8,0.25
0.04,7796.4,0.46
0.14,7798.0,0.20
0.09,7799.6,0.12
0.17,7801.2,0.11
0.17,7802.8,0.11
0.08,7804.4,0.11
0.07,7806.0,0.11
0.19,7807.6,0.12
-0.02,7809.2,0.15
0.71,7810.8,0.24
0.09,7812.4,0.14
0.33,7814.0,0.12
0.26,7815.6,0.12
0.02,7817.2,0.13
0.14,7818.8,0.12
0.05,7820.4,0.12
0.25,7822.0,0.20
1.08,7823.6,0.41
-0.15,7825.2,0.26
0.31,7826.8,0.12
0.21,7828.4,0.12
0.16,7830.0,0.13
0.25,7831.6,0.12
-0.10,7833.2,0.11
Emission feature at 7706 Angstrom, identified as [O II] 3727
